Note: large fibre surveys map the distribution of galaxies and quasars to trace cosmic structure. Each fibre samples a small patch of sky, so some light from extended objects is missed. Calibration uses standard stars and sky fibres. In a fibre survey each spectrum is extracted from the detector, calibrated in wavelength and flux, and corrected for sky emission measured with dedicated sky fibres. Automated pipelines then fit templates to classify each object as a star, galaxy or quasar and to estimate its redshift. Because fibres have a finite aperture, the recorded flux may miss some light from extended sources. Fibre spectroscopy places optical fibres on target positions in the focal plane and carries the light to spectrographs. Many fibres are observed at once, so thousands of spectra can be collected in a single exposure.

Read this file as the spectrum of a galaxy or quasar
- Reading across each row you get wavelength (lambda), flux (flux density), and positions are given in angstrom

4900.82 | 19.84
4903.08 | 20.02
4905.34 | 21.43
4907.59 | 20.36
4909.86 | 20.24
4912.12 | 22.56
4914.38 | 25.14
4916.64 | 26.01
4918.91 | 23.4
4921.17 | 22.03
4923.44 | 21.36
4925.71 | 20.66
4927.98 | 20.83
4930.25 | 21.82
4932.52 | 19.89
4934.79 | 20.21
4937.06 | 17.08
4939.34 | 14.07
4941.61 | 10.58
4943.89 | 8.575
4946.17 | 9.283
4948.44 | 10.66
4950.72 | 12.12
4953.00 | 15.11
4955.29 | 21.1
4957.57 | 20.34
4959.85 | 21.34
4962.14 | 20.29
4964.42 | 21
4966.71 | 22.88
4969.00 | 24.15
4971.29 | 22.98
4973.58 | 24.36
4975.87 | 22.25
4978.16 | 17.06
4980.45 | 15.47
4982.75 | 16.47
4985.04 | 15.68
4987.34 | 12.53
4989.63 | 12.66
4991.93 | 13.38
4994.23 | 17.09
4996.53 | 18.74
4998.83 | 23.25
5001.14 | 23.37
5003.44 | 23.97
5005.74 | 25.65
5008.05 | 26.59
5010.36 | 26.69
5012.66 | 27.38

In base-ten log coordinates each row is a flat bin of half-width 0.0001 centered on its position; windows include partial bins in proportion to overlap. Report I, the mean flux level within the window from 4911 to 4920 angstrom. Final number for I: 24.3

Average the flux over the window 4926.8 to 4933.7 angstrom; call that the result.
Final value 20.8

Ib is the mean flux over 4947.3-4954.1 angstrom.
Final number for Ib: 12.6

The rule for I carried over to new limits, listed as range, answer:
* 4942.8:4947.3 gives 8.93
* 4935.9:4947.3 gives 11.9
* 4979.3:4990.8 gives 14.6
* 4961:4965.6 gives 20.7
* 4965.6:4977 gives 23.3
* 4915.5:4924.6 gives 23.2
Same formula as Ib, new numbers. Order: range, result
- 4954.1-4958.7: 20.6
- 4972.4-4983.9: 19.1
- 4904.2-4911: 20.7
